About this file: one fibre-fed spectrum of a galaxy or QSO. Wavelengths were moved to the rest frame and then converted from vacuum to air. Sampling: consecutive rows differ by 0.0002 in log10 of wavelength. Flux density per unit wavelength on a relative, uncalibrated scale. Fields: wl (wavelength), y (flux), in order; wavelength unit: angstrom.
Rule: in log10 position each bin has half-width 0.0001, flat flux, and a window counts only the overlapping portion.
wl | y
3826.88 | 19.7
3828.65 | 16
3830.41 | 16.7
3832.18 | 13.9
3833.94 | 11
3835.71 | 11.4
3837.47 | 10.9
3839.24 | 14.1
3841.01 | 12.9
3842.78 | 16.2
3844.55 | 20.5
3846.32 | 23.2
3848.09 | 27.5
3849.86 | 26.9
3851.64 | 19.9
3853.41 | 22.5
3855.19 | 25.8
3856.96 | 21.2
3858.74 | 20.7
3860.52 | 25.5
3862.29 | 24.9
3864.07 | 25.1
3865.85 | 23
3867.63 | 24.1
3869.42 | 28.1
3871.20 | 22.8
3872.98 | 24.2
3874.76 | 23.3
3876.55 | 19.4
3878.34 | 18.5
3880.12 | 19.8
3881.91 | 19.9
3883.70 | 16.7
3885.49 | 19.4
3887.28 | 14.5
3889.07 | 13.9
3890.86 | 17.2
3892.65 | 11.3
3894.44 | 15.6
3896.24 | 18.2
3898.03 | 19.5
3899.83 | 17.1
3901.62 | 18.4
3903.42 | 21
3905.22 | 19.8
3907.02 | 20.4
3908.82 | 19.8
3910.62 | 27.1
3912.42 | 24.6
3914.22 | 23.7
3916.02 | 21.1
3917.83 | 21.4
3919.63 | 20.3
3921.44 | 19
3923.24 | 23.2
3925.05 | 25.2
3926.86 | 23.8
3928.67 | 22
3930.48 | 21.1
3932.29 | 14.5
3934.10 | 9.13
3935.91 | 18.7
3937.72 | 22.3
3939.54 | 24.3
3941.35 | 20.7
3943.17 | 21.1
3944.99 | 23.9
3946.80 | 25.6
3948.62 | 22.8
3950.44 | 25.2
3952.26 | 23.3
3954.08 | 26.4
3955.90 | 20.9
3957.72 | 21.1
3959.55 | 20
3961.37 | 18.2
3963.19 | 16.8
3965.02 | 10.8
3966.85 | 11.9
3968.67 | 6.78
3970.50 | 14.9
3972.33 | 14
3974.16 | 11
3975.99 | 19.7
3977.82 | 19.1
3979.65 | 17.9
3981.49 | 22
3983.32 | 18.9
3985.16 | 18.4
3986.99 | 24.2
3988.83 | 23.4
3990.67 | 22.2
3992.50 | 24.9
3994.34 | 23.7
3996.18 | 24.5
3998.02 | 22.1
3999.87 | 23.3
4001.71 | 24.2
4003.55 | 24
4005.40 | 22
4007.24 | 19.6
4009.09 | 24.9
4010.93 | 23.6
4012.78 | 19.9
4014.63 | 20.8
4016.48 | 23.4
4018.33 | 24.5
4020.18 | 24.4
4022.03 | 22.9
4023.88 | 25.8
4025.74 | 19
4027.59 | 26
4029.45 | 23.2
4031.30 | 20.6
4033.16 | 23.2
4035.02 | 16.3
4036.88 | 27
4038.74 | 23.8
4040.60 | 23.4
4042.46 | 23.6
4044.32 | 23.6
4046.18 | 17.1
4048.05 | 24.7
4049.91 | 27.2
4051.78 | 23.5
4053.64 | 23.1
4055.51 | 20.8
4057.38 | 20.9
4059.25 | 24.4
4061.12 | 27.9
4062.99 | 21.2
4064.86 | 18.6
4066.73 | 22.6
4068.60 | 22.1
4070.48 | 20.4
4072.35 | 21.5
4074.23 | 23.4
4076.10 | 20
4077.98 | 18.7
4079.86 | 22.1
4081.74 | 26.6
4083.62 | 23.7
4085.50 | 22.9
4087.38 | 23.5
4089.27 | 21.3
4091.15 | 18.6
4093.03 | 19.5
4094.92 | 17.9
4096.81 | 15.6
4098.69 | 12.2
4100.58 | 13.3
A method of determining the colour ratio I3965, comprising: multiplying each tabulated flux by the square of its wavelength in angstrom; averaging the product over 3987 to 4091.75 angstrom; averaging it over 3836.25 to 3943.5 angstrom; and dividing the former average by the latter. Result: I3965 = 1.20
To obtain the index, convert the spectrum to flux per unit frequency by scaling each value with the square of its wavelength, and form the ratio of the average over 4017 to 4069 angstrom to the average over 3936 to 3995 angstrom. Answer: 1.2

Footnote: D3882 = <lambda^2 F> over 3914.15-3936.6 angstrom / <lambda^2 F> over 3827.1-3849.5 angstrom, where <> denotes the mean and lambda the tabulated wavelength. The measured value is 1.27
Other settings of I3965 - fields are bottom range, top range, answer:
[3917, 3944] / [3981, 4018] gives 1.14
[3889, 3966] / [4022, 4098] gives 1.16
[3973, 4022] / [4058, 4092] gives 1.06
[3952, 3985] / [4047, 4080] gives 1.35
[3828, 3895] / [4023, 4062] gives 1.30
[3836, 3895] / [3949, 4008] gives 1.04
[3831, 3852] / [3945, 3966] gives 1.29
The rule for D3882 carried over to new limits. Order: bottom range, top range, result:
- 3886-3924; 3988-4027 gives 1.25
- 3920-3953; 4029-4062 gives 1.14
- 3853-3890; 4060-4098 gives 1.10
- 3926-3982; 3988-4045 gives 1.25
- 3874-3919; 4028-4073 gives 1.27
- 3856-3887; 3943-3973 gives 0.90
